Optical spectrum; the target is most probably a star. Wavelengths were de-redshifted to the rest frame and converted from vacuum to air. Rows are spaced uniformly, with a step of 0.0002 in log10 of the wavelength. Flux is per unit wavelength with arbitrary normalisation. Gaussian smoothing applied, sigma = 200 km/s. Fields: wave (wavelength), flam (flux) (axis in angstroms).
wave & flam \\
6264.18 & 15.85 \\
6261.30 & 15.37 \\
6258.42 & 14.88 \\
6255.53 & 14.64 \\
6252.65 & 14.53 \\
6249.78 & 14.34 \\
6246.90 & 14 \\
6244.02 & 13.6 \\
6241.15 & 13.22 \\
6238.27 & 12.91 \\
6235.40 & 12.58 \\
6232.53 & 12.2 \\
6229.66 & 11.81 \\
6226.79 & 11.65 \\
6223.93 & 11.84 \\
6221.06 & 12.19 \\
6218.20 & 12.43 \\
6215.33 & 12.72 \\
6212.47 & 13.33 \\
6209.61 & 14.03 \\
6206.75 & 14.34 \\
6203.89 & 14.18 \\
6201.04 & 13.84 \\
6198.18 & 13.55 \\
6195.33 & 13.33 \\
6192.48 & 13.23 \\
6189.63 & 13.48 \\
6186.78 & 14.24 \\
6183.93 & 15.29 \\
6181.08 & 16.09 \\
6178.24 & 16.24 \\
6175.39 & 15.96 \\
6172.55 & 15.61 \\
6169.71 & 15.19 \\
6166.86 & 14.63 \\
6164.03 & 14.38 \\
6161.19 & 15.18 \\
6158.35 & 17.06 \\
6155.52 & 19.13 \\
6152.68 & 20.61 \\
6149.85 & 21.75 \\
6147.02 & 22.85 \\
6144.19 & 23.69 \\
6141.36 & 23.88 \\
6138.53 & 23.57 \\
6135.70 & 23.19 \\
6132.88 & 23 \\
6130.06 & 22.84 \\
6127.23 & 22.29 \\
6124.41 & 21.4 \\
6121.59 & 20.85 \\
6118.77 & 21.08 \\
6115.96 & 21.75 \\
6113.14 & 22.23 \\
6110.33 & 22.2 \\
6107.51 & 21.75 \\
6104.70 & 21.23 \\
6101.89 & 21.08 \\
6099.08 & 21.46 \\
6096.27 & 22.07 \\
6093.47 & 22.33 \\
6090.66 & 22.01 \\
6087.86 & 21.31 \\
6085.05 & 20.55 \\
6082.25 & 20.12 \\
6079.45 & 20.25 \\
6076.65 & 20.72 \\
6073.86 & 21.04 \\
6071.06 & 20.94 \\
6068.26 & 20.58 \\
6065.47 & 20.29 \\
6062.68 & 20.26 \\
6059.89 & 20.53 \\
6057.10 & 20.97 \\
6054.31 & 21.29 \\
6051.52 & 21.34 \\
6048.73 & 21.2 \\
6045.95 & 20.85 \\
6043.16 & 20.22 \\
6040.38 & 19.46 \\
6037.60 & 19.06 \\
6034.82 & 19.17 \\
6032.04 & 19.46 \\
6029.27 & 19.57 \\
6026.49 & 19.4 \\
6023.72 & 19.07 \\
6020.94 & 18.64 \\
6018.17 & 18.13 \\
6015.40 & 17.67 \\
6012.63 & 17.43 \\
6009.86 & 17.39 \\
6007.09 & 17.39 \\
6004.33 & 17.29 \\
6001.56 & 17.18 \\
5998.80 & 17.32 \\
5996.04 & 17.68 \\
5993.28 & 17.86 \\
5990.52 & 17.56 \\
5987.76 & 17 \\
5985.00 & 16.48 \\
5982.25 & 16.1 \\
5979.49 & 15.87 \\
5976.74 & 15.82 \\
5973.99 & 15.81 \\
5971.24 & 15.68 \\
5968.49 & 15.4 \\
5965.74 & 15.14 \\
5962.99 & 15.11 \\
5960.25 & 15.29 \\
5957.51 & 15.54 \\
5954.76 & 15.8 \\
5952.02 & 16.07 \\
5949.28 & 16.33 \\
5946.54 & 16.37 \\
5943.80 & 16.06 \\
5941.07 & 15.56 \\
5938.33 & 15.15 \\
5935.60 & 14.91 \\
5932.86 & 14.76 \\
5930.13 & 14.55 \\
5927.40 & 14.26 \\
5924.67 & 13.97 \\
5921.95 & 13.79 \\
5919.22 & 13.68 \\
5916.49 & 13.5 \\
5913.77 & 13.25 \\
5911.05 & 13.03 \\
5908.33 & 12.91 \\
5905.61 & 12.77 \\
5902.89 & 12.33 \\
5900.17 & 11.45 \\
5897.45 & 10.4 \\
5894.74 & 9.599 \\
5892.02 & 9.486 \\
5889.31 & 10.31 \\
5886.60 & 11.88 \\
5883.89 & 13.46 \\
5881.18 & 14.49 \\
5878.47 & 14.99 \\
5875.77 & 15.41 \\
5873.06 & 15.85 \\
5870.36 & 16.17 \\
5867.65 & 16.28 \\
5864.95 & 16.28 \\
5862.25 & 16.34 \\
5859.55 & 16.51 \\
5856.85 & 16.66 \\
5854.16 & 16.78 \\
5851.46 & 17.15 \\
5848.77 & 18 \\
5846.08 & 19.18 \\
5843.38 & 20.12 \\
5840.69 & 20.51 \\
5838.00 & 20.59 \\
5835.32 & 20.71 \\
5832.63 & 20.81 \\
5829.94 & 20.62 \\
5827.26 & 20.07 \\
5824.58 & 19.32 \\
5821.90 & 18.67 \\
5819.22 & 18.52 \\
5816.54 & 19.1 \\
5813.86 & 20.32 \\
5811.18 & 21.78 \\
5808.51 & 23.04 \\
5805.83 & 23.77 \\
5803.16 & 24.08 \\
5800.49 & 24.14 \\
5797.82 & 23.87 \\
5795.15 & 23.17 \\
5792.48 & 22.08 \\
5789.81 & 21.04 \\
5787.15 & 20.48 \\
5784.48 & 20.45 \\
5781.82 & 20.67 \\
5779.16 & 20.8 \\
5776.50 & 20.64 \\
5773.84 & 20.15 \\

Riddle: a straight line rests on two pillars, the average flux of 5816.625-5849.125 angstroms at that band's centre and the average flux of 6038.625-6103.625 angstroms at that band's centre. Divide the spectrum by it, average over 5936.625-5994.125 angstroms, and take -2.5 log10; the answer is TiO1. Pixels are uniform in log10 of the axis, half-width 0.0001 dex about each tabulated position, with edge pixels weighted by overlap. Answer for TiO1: 0.27 mag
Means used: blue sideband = 19.8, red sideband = 20.9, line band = 16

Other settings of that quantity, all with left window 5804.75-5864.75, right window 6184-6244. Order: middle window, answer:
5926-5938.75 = 0.21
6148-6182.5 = -0.21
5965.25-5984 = 0.09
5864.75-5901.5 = 0.37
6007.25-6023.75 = -0.10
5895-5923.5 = 0.40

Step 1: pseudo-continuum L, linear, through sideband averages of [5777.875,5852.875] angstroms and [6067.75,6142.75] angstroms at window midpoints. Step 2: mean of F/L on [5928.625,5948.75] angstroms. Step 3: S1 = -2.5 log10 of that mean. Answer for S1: 0.35 mag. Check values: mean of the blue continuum 20.8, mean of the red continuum 21.7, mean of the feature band 15.4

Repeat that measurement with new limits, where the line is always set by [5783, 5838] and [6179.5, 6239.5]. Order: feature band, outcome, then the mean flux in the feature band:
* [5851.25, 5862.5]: 0.22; 16.7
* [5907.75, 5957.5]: 0.27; 14.7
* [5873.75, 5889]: 0.39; 13.9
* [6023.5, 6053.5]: -0.19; 20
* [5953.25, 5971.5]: 0.18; 15.4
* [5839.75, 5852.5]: 0.09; 19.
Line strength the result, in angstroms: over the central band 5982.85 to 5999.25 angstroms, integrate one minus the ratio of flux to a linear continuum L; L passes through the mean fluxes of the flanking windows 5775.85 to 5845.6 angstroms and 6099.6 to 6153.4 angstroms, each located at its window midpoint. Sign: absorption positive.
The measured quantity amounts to 3.4 angstroms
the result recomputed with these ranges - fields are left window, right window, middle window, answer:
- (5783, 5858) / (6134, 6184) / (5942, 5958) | 3.06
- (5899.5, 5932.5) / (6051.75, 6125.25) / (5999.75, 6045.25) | -0.90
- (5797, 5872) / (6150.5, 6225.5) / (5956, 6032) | 1.45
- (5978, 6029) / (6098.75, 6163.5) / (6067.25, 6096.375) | -1.66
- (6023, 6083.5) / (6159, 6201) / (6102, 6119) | -3.75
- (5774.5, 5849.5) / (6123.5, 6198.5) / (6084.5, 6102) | -2.66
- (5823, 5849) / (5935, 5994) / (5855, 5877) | 3.34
